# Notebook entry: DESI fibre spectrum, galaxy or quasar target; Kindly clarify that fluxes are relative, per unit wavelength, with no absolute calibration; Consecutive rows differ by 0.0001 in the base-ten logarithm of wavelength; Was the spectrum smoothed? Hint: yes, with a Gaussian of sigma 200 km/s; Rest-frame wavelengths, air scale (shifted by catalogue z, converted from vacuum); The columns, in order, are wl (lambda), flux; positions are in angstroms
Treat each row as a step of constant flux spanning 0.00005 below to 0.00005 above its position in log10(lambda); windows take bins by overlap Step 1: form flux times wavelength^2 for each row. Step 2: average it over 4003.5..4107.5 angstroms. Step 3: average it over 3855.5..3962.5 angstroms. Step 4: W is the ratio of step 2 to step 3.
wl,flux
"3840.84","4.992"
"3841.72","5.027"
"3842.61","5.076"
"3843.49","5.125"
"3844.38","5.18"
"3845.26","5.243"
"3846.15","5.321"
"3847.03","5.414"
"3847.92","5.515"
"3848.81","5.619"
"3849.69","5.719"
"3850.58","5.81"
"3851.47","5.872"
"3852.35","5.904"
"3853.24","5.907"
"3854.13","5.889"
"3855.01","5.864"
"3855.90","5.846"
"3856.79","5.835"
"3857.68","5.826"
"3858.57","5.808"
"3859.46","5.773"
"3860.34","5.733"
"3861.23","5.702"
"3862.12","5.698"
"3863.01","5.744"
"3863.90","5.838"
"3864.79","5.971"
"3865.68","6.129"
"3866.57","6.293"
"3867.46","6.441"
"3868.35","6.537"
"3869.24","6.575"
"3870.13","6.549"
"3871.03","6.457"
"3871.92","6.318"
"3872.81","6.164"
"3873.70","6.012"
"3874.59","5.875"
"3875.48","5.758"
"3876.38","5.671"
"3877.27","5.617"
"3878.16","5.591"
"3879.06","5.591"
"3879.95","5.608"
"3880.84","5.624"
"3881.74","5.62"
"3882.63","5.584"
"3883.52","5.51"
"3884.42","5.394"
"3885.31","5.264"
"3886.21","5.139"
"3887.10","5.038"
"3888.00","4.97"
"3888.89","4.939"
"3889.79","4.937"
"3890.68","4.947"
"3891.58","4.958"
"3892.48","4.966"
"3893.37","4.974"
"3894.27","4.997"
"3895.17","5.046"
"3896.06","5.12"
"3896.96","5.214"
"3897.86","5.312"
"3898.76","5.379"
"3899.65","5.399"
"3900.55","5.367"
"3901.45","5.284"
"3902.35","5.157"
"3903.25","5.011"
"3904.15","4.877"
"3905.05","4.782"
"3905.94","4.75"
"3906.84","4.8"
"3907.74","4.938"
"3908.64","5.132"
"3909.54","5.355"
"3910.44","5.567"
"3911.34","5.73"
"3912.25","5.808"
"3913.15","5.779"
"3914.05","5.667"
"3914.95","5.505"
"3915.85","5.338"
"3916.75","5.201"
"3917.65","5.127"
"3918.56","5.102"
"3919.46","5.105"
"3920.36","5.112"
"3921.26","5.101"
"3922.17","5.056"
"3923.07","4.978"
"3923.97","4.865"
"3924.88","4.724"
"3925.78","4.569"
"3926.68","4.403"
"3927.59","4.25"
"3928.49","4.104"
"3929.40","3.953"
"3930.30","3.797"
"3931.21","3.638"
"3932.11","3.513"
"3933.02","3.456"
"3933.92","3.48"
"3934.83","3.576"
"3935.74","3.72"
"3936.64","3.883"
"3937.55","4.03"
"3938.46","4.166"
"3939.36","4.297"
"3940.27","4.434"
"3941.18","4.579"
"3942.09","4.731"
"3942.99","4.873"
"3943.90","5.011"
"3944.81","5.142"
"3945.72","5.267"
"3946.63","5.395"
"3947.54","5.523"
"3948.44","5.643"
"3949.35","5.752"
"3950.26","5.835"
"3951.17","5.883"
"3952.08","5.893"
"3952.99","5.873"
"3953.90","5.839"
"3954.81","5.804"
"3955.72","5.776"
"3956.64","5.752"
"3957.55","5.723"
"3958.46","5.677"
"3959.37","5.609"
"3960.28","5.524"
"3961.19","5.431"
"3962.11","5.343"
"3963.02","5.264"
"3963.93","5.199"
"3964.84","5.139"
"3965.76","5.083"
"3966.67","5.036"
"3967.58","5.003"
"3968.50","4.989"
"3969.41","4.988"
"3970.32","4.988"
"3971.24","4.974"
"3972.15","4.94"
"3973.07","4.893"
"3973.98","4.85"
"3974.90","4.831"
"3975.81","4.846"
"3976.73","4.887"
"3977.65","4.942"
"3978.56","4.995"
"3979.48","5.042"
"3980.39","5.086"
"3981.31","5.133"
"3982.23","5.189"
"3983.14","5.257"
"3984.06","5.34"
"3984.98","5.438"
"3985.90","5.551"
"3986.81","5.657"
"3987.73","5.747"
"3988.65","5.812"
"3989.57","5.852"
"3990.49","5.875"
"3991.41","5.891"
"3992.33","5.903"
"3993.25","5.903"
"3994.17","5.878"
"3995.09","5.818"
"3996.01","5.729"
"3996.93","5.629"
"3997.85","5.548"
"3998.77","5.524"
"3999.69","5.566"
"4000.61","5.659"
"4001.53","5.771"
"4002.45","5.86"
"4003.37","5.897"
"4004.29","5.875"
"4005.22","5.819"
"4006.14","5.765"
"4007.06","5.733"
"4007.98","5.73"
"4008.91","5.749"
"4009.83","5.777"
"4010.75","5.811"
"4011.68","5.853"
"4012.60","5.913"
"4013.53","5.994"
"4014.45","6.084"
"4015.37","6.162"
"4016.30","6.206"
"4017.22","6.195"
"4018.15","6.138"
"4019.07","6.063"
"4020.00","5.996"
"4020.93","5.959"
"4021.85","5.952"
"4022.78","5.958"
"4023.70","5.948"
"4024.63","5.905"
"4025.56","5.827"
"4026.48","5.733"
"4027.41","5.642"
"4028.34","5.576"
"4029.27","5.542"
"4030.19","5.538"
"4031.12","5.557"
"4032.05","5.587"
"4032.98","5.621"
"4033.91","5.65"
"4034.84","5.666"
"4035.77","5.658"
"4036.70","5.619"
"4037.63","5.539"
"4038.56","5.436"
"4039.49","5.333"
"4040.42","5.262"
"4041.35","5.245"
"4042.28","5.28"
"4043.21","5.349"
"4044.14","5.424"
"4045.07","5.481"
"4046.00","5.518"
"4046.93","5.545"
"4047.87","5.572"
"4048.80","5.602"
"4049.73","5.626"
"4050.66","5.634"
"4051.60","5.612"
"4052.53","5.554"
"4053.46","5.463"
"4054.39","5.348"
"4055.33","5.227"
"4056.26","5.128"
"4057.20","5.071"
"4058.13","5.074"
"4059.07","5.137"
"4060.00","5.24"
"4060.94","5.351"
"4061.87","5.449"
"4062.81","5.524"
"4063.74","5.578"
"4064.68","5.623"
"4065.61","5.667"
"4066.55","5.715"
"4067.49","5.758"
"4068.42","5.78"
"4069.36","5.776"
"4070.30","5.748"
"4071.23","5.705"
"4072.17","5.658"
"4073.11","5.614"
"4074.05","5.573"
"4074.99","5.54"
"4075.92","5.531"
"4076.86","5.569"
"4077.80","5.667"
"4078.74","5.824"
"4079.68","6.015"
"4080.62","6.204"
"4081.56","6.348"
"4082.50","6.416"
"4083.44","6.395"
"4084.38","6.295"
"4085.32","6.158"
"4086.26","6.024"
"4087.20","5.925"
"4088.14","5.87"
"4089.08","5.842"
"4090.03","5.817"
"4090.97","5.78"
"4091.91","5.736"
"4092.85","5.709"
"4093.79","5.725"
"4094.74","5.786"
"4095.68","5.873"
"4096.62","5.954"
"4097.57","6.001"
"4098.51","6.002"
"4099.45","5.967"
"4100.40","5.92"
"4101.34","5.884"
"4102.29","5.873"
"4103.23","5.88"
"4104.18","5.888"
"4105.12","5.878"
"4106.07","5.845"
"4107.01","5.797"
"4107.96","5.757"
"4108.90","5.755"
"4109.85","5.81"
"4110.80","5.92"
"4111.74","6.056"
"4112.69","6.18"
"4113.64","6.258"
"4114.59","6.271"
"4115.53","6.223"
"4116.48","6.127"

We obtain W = 1.17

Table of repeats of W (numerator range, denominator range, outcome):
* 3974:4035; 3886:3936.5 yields 1.22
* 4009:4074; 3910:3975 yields 1.19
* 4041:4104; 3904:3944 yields 1.31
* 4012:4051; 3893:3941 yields 1.26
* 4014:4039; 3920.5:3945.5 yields 1.41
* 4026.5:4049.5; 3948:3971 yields 1.05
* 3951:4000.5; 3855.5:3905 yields 1.02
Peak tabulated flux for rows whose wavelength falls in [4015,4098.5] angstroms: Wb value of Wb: 6.416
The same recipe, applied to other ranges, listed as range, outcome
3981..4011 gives 5.903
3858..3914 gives 6.575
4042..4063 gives 5.634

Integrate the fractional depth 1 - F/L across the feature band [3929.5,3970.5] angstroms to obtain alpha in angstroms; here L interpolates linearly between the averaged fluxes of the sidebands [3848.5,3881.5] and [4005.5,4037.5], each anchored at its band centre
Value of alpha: 6.3 angstroms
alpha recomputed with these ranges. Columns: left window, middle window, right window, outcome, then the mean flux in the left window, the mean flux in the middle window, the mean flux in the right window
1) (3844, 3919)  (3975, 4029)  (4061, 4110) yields 0.2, 5.53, 5.69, 5.83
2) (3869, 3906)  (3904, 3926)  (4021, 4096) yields 1.1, 5.41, 5.17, 5.66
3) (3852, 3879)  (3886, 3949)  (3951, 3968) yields 9.5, 5.97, 4.86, 5.51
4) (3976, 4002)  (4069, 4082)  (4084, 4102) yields 0.2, 5.52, 5.77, 5.91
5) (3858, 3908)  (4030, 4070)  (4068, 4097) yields 2.2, 5.52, 5.48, 5.87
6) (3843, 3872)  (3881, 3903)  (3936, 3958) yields 1.6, 5.86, 5.19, 5.2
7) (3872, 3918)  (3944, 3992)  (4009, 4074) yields 1.0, 5.33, 5.37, 5.63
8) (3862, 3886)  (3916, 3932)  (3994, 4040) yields 3.3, 5.9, 4.64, 5.78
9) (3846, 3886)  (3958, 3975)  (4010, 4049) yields 1.8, 5.84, 5.15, 5.71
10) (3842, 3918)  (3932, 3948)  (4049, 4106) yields 3.4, 5.53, 4.41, 5.73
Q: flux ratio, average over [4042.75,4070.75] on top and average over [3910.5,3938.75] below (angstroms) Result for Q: 1.2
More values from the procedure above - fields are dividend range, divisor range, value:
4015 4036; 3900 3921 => 1.11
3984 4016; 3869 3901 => 1.06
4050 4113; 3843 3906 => 1.03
